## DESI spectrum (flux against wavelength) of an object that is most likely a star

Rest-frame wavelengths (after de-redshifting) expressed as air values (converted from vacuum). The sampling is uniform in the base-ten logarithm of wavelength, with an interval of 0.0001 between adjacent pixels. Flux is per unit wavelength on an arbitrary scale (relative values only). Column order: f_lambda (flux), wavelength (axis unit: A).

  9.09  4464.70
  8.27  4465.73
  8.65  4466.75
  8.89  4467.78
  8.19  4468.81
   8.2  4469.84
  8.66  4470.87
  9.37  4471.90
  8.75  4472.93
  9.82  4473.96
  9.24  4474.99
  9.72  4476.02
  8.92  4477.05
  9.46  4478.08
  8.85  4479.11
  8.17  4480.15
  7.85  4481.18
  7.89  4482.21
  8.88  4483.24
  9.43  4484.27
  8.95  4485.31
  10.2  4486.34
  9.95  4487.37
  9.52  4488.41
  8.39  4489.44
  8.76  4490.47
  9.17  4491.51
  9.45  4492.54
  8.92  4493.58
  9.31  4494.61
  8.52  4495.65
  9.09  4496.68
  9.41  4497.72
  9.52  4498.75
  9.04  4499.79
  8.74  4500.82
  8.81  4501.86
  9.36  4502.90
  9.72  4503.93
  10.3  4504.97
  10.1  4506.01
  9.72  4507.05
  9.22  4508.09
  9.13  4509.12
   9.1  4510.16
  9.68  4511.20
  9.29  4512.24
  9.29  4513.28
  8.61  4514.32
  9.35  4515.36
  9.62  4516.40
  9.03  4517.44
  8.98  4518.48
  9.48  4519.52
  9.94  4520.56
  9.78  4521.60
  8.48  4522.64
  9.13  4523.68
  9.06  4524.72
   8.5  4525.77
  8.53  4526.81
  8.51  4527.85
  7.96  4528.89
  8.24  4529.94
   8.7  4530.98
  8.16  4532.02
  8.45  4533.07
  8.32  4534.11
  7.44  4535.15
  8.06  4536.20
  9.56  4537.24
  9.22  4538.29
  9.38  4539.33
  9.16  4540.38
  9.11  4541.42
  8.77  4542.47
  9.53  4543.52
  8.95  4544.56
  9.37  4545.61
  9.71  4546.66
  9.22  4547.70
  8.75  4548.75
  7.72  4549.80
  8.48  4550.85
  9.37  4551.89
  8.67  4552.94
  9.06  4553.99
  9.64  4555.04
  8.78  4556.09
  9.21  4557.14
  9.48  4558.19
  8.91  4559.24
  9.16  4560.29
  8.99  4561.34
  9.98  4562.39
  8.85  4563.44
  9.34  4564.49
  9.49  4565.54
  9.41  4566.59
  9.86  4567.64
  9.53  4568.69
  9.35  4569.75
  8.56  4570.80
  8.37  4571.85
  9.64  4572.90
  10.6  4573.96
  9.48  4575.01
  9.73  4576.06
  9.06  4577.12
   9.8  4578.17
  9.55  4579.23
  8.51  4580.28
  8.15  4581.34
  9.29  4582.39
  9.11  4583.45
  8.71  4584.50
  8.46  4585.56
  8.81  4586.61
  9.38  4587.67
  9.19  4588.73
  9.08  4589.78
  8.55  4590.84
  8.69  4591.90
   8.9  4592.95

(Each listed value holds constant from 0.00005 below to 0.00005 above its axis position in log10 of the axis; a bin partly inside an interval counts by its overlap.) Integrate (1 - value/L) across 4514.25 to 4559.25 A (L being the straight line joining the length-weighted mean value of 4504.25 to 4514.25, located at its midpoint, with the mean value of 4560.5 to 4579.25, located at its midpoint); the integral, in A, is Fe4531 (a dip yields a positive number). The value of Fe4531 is 2.5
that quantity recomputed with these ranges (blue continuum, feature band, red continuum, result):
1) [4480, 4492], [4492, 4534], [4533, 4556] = -0.76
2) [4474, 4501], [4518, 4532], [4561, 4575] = 0.57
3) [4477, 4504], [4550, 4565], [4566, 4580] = 0.42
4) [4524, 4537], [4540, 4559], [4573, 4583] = -0.63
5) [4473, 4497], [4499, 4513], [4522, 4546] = -0.76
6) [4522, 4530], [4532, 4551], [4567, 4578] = 0.07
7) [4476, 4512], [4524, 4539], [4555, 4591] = 1.12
